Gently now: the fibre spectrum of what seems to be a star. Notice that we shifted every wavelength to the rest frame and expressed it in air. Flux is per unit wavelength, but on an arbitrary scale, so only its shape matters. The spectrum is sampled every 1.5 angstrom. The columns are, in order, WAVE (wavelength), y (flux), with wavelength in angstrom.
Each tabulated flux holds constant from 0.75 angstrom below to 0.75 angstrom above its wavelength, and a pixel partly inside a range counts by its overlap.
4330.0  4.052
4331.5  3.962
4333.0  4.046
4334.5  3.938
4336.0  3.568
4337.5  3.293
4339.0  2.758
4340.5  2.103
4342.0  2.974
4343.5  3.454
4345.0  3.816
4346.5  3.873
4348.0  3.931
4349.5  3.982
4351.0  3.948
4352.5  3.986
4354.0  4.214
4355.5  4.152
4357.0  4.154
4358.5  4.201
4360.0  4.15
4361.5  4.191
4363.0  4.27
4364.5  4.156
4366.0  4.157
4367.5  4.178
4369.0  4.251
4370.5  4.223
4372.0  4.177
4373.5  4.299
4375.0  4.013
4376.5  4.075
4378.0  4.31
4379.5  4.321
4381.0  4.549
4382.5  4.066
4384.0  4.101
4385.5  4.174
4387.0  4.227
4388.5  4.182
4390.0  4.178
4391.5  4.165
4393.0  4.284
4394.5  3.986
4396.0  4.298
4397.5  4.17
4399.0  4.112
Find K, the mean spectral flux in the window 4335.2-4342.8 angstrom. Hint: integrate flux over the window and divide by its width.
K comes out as 2.95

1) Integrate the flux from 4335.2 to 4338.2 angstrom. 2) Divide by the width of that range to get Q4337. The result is 3.44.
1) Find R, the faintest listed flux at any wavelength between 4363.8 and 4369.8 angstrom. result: 4.156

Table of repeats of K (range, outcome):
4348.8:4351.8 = 3.97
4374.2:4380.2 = 4.18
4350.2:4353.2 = 3.97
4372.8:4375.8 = 4.15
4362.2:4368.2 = 4.19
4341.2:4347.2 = 3.51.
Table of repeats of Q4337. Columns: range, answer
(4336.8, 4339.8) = 3.01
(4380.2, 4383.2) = 4.31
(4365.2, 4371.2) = 4.2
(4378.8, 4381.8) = 4.43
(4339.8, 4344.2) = 2.85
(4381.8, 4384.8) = 4.09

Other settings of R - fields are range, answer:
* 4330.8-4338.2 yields 3.293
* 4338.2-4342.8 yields 2.103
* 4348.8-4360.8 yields 3.948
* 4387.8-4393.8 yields 4.165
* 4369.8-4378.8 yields 4.013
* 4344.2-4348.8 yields 3.816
